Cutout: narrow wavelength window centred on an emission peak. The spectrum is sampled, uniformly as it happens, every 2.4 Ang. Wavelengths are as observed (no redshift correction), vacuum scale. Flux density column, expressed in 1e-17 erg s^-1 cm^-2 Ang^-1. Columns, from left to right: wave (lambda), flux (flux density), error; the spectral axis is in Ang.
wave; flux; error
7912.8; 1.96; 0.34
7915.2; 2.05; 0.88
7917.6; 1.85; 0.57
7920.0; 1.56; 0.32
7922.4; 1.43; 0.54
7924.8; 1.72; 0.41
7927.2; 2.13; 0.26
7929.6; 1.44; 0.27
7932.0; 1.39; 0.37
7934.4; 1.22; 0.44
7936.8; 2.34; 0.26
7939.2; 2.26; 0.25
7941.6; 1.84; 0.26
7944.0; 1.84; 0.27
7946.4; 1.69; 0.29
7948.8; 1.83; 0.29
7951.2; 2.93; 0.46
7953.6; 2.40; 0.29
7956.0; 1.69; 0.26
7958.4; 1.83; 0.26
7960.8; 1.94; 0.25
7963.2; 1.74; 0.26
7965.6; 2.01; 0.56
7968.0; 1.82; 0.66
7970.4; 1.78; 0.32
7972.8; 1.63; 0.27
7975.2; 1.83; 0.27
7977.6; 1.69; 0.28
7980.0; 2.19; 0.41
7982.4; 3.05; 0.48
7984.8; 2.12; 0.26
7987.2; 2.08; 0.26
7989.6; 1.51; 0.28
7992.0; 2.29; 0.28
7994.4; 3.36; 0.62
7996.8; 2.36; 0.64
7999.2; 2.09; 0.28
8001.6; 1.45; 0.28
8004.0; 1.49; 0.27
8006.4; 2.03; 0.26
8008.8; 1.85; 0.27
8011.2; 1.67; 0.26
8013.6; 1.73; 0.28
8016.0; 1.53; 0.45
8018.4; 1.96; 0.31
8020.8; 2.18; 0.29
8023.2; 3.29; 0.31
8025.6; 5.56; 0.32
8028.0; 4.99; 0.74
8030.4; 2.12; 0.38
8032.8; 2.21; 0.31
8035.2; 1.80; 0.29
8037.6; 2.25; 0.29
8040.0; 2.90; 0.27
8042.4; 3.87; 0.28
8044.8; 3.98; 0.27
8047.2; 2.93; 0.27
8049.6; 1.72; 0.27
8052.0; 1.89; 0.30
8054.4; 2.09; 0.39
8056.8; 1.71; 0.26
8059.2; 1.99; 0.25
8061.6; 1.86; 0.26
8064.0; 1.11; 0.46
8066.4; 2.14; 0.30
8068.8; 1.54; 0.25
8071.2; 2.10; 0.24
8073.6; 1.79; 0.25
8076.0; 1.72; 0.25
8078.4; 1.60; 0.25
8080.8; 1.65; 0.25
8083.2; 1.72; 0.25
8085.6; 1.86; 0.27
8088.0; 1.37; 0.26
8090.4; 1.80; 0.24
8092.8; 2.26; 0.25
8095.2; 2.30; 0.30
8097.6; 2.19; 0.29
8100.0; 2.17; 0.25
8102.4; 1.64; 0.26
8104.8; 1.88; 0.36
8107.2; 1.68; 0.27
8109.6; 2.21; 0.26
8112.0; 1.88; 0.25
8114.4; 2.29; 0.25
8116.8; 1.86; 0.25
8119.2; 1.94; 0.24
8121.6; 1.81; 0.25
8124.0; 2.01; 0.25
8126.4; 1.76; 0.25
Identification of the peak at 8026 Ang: [S II] 6716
